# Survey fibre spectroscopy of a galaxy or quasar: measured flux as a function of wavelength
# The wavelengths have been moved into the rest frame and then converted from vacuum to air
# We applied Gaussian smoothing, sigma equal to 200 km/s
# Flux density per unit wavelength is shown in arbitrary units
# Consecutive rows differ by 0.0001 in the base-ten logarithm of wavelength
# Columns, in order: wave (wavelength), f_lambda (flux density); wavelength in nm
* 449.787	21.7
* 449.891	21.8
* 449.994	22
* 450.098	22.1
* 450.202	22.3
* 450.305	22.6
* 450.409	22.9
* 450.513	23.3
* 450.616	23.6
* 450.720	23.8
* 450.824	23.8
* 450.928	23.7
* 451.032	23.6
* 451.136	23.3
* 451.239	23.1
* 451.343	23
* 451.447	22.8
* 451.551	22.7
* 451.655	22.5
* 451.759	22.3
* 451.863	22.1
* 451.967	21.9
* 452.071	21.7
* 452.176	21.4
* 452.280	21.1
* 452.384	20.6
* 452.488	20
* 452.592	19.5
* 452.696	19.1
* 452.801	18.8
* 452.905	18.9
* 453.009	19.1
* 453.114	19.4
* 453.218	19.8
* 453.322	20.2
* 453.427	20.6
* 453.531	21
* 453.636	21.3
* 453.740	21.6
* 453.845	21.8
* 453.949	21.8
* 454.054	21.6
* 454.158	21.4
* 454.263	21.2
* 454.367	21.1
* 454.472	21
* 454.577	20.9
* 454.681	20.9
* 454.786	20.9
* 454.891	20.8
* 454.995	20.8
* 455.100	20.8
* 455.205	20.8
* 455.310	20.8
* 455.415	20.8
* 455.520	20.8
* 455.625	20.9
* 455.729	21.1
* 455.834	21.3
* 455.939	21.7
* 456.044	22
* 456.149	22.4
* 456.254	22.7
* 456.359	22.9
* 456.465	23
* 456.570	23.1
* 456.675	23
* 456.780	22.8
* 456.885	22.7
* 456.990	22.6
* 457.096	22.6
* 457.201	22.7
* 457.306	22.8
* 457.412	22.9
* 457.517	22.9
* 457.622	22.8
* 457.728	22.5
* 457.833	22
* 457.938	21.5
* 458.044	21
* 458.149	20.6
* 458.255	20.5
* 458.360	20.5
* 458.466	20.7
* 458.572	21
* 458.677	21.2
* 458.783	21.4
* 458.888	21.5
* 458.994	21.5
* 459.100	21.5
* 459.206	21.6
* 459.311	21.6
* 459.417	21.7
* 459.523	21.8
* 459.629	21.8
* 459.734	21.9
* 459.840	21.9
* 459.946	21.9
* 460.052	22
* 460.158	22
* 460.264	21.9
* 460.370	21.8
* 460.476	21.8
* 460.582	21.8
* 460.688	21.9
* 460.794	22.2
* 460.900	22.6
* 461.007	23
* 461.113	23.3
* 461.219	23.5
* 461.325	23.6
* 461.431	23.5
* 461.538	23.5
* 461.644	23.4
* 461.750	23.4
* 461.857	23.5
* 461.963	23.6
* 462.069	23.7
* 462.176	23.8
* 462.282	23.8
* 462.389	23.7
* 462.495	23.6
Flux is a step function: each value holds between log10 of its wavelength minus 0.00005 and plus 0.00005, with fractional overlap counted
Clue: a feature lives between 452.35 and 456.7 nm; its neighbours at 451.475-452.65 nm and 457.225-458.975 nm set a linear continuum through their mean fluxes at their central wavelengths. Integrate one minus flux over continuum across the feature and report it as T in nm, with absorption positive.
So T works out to 0.11 nm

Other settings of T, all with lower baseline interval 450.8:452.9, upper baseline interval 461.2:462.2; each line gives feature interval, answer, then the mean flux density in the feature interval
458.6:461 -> 0.144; 21.8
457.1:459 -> 0.098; 21.7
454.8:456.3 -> 0.079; 21.3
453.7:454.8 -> 0.044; 21.3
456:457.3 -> -0.005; 22.7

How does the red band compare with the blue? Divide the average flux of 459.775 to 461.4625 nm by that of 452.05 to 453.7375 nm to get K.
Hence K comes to 1.11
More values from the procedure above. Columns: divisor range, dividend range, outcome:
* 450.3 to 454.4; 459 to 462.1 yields 1.04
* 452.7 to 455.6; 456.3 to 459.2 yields 1.06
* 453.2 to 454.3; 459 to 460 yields 1.03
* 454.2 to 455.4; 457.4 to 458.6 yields 1.03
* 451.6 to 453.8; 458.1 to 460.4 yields 1.04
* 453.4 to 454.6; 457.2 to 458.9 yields 1.02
